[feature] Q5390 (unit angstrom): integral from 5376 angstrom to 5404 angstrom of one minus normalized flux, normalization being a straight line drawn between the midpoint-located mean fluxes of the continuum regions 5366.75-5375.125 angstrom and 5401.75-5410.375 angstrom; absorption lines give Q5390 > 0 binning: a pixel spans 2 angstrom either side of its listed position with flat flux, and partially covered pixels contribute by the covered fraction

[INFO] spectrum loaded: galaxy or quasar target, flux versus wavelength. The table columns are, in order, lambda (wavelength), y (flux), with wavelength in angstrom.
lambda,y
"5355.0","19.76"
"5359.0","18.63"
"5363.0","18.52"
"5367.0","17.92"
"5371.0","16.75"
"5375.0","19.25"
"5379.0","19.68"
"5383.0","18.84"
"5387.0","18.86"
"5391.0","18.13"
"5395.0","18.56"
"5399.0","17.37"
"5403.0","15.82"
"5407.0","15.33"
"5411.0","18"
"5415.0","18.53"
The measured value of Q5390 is -2.6 angstrom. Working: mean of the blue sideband 17.7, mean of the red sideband 15.9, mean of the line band 18.3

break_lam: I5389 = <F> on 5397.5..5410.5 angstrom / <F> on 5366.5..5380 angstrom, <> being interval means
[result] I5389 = 0.89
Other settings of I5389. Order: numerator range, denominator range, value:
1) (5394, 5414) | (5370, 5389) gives 0.91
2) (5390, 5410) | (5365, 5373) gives 0.98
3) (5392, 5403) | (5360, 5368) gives 0.96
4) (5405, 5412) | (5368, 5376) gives 0.92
